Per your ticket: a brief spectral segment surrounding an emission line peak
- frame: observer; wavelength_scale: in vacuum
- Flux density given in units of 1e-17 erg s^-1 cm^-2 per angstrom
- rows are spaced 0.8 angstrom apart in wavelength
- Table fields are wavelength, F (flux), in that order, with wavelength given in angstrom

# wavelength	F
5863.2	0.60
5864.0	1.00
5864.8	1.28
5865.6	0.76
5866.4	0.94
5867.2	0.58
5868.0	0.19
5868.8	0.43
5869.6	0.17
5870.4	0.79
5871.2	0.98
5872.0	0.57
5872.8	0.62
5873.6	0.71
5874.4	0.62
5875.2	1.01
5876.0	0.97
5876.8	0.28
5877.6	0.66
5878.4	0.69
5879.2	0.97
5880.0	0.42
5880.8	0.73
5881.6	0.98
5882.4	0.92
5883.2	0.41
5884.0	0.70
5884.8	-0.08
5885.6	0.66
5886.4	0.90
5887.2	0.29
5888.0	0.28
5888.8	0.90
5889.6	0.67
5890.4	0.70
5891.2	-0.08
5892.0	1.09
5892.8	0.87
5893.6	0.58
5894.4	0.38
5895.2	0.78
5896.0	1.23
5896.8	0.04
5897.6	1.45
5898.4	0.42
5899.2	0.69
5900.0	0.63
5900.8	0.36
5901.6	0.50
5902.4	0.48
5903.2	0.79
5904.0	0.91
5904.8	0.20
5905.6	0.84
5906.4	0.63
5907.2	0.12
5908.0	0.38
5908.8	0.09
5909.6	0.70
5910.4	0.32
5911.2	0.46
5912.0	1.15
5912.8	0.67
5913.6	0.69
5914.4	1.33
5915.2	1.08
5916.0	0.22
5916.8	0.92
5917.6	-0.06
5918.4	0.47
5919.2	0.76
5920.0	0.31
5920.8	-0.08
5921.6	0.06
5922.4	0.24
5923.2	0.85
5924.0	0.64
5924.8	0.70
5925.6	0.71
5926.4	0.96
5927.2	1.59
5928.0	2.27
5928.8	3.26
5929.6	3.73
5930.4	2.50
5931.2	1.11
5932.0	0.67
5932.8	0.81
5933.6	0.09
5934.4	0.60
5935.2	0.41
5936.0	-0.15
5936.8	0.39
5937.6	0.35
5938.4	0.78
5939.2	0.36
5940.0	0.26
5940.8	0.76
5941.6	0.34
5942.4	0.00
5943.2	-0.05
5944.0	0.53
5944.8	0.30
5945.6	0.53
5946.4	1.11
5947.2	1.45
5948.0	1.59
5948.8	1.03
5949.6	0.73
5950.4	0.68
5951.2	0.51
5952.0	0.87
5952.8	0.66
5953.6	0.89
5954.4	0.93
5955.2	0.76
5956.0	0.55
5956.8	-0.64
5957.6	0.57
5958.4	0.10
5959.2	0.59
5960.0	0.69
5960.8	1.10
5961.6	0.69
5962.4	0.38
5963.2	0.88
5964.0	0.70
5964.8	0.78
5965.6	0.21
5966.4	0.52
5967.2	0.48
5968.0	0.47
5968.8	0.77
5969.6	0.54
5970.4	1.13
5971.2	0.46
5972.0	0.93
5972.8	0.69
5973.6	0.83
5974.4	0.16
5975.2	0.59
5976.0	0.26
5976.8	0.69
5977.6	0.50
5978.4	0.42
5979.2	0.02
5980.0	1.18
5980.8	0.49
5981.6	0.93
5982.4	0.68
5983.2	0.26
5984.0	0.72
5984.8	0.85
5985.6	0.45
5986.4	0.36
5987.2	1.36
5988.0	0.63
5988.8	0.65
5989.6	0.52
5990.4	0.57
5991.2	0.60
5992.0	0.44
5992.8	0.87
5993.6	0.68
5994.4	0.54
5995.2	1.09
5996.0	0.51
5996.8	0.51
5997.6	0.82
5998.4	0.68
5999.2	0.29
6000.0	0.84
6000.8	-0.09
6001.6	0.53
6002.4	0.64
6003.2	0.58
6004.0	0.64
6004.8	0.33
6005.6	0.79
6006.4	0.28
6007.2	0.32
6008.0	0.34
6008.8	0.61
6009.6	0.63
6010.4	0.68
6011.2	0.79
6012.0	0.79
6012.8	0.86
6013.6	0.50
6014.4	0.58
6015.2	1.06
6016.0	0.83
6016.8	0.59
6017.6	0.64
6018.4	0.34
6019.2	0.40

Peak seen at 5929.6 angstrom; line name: H-beta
